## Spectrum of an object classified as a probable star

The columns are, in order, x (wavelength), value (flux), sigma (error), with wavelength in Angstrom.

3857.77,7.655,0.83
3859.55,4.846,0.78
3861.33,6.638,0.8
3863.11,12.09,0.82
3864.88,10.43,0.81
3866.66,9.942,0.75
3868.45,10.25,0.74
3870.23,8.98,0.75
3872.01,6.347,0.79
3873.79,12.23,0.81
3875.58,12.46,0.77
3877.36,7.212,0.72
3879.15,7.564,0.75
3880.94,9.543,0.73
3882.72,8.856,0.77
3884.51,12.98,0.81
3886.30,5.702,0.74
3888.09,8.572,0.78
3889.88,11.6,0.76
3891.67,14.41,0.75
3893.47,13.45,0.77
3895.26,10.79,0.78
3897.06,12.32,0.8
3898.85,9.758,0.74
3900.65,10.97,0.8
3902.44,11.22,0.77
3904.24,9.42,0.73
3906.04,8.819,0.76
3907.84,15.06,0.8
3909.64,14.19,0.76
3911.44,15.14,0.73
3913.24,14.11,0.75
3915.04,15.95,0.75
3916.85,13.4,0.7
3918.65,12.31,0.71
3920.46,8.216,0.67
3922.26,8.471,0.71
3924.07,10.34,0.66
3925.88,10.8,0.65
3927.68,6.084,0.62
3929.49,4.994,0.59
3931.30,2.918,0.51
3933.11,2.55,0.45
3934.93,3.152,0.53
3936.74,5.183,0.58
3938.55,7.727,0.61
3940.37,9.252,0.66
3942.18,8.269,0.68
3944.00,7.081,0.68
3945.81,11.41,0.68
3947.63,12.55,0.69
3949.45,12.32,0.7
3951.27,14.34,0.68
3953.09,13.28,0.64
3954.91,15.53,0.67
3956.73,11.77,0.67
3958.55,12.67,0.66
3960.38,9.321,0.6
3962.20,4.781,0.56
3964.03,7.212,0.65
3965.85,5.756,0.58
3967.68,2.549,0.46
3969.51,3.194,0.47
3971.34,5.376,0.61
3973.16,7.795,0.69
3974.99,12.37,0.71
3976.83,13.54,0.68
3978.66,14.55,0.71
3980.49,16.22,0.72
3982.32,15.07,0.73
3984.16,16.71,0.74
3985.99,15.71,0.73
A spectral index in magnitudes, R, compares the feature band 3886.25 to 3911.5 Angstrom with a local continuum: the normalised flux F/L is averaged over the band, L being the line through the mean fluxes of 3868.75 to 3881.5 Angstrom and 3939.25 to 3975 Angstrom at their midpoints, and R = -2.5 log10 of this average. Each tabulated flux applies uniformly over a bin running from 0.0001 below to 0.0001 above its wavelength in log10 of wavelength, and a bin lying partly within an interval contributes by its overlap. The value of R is -0.24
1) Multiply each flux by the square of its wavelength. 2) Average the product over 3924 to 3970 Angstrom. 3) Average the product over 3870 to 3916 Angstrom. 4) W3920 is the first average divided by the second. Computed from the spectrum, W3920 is 0.77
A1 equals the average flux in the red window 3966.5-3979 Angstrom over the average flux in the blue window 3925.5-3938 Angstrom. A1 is 1.7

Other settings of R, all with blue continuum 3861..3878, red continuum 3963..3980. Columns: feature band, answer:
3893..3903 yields -0.21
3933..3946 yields 0.26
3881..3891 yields -0.01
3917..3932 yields 0.08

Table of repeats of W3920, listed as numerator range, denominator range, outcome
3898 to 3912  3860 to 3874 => 1.28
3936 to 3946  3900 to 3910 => 0.71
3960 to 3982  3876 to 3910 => 0.85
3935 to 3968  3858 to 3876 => 1.06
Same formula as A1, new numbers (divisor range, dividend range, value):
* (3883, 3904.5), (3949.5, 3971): 0.84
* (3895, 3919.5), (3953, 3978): 0.71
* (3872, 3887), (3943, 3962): 1.25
